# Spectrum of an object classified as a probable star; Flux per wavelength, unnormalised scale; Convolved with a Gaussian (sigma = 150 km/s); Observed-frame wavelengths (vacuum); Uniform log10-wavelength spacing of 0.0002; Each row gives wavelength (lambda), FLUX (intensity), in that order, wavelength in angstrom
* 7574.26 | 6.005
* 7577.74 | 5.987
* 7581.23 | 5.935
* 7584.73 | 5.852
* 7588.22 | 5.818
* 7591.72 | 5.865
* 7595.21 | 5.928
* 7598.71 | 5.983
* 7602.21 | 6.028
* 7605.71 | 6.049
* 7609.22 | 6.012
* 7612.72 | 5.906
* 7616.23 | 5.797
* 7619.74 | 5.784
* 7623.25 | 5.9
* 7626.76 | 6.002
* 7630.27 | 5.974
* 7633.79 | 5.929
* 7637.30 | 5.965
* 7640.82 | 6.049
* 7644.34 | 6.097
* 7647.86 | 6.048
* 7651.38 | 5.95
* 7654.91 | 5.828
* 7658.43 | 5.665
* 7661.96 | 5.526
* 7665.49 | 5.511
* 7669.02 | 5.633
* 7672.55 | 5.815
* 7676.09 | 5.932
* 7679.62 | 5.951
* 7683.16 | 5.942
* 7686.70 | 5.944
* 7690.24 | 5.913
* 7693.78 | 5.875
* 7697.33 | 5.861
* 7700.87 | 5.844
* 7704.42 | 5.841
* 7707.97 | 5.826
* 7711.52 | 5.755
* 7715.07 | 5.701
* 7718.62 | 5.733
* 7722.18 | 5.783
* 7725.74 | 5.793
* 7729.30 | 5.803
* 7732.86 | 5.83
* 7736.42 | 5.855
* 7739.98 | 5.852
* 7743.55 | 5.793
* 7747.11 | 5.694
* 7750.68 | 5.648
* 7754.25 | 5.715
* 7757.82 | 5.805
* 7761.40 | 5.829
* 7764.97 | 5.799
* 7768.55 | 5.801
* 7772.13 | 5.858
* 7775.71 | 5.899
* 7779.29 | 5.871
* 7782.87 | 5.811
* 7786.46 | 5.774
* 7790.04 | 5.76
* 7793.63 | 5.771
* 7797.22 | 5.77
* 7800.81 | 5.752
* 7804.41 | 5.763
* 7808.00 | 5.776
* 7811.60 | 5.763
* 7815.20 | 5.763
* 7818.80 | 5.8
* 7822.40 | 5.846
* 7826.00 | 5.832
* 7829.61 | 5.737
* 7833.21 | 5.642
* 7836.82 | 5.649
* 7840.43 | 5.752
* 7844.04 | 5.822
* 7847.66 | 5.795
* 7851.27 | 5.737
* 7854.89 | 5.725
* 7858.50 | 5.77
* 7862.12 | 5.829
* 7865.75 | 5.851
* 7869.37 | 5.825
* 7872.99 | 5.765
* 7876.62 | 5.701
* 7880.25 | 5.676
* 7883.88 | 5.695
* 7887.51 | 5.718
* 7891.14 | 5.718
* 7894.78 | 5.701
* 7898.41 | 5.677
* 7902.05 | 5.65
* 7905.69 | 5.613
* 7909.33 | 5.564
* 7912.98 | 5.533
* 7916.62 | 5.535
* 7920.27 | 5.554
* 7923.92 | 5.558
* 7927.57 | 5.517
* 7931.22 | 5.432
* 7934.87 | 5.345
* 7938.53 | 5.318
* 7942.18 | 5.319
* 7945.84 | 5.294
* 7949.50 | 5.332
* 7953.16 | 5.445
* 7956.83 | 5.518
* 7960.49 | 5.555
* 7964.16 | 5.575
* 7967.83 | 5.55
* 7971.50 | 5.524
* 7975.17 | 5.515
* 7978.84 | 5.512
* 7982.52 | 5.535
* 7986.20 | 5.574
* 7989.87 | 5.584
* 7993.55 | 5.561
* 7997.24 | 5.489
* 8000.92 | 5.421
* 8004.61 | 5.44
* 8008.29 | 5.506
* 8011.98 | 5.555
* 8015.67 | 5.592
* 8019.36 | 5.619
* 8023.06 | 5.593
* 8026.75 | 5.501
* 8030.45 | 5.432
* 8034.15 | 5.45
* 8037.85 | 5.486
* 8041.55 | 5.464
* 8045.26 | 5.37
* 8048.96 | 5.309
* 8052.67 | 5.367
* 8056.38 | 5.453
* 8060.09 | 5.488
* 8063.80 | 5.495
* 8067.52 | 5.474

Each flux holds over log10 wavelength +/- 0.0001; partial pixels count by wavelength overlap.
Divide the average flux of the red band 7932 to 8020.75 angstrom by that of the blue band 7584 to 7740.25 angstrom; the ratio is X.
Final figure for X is 0.9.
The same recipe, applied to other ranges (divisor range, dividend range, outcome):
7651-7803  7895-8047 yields 0.95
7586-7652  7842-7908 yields 0.96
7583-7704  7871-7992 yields 0.94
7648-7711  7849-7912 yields 0.98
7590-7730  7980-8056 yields 0.94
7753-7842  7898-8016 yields 0.95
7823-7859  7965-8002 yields 0.96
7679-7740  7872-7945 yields 0.95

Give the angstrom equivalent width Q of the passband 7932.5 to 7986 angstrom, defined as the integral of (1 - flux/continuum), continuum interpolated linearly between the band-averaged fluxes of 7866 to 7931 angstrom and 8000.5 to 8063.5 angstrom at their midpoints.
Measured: 1.1 angstrom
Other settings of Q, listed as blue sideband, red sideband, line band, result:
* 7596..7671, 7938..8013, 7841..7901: -1.5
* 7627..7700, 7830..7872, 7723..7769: 0.3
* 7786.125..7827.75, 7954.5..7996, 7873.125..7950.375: 1.1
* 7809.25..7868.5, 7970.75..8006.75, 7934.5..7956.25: 0.9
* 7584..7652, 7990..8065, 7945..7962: 0.4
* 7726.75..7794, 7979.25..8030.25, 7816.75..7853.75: -0.3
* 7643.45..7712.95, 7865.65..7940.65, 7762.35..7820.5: -0.8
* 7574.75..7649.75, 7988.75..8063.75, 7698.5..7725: 0.2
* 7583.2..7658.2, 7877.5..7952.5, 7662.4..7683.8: 0.3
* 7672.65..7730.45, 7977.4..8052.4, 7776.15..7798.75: -0.2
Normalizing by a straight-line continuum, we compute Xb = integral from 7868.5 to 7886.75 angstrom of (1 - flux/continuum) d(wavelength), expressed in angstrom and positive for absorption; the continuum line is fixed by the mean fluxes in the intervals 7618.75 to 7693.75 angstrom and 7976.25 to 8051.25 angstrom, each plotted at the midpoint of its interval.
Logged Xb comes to -0.27 angstrom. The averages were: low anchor 5.88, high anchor 5.5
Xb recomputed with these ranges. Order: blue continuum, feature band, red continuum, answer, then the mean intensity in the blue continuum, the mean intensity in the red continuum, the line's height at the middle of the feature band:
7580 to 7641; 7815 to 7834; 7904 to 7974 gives -0.5 angstrom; 5.93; 5.48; 5.63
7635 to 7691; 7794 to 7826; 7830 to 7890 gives 0.0 angstrom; 5.86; 5.75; 5.78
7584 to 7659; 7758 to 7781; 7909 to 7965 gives -0.5 angstrom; 5.93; 5.46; 5.71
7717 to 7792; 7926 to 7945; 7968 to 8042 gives 0.7 angstrom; 5.8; 5.52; 5.6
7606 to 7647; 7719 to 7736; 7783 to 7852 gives 0.2 angstrom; 5.95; 5.76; 5.85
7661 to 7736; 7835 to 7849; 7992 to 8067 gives -0.2 angstrom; 5.8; 5.48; 5.66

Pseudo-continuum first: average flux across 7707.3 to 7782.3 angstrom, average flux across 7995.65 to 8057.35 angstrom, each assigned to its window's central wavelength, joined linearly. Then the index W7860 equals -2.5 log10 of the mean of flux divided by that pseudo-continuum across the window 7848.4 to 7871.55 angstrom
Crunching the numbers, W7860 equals -0.02 mag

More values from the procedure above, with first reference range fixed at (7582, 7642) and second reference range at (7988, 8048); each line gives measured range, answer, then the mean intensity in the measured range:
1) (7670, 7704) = -0.007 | 5.89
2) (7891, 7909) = -0.006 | 5.66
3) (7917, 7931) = 0.014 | 5.53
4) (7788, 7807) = -0.006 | 5.77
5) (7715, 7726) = 0.012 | 5.75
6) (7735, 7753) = 0.005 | 5.77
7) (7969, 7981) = 0.005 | 5.52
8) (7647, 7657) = -0.007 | 5.93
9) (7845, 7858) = -0.016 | 5.76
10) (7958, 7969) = 0.000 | 5.56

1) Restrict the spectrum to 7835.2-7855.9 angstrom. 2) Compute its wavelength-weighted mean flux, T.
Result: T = 5.75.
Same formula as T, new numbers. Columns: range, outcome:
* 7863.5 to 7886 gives 5.75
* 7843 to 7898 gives 5.75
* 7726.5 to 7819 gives 5.79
